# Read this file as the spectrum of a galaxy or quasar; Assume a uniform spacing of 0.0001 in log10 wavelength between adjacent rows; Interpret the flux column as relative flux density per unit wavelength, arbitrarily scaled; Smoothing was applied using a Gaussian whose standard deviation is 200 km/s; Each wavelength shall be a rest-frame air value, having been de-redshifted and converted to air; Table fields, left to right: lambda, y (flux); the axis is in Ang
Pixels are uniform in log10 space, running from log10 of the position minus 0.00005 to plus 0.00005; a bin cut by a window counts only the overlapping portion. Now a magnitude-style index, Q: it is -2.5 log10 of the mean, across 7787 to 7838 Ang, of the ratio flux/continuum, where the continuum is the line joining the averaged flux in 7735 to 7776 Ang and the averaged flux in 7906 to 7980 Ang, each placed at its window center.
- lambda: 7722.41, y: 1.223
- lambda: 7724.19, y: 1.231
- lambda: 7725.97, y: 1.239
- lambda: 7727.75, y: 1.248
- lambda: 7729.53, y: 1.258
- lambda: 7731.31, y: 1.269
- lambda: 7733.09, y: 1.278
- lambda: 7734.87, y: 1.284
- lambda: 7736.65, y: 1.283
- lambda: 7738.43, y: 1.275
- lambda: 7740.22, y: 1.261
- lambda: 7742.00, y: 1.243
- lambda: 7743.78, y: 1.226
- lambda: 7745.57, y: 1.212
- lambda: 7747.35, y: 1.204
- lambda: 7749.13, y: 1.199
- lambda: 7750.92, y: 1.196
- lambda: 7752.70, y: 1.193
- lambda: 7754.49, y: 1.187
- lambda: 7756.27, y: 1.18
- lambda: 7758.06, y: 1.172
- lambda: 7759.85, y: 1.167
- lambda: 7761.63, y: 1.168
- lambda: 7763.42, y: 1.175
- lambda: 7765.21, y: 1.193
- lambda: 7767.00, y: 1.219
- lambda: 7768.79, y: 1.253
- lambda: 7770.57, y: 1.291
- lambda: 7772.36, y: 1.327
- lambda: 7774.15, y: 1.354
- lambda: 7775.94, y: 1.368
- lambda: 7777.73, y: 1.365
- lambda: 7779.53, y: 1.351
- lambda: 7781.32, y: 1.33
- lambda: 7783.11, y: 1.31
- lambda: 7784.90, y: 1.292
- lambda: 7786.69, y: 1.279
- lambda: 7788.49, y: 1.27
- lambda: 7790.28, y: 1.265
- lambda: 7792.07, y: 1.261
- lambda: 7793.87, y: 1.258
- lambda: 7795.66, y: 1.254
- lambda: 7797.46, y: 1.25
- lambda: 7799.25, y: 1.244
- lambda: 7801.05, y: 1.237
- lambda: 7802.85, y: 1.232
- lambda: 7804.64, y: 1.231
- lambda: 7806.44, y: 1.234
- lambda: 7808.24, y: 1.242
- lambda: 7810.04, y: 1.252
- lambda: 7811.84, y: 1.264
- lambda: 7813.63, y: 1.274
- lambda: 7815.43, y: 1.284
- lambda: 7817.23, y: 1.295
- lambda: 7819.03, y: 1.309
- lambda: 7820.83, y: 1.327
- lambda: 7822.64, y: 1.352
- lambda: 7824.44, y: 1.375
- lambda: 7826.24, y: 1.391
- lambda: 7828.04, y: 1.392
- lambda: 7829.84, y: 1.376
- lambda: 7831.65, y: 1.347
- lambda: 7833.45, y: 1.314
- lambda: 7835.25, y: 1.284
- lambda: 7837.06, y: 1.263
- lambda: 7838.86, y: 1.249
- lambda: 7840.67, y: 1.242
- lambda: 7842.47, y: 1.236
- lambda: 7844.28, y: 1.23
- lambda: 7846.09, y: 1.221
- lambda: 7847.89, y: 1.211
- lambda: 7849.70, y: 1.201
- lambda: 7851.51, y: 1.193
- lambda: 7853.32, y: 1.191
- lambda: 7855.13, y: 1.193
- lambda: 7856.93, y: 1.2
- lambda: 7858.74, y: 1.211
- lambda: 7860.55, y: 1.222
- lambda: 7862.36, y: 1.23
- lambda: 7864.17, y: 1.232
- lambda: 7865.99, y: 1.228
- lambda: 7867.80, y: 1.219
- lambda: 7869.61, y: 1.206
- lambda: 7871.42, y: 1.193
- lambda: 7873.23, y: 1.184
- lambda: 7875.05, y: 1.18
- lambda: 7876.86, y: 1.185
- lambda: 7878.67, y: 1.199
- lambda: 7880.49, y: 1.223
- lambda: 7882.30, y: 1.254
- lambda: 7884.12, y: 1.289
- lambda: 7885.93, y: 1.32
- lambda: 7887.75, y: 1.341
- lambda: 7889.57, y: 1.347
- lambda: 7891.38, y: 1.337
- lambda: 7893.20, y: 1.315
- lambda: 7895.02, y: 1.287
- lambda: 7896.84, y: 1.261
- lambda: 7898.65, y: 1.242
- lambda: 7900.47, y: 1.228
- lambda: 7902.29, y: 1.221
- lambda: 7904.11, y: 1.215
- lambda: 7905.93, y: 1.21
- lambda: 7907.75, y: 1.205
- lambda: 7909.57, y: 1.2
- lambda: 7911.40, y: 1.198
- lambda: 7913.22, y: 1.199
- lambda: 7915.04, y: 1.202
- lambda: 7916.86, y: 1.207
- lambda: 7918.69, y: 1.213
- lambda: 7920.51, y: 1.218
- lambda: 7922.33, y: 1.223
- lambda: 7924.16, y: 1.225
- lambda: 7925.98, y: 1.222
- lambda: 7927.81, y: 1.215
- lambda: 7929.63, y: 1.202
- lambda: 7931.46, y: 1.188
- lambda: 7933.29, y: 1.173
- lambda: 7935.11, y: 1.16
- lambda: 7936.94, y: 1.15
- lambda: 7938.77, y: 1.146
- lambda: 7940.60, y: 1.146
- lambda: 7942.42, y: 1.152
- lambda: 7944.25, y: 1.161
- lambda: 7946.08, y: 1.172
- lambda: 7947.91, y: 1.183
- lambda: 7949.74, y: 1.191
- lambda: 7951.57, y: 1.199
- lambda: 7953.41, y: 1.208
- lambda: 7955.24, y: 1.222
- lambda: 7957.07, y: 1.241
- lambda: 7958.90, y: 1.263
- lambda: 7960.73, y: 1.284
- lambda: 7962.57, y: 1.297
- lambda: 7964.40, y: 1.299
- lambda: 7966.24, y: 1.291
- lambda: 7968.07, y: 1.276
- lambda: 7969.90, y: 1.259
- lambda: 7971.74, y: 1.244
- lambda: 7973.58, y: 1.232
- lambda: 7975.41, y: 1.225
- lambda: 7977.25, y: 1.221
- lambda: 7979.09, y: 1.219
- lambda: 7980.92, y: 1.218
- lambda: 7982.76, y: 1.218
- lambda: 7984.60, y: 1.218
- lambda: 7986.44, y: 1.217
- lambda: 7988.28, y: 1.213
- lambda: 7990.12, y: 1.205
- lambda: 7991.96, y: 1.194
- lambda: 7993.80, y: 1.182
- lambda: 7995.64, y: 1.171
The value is -0.05 mag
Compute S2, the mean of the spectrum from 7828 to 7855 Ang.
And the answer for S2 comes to 1.26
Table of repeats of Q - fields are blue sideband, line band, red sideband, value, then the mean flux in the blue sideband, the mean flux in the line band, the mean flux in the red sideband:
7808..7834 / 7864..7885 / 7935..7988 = 0.06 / 1.32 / 1.22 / 1.22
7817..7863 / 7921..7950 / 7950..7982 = 0.06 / 1.27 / 1.18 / 1.25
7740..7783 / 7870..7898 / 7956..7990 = -0.01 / 1.24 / 1.26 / 1.25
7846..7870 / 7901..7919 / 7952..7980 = 0.02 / 1.21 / 1.21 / 1.25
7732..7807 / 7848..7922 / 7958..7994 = 0.01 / 1.25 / 1.23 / 1.24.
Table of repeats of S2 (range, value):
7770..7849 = 1.29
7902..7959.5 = 1.2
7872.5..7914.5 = 1.24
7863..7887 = 1.22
